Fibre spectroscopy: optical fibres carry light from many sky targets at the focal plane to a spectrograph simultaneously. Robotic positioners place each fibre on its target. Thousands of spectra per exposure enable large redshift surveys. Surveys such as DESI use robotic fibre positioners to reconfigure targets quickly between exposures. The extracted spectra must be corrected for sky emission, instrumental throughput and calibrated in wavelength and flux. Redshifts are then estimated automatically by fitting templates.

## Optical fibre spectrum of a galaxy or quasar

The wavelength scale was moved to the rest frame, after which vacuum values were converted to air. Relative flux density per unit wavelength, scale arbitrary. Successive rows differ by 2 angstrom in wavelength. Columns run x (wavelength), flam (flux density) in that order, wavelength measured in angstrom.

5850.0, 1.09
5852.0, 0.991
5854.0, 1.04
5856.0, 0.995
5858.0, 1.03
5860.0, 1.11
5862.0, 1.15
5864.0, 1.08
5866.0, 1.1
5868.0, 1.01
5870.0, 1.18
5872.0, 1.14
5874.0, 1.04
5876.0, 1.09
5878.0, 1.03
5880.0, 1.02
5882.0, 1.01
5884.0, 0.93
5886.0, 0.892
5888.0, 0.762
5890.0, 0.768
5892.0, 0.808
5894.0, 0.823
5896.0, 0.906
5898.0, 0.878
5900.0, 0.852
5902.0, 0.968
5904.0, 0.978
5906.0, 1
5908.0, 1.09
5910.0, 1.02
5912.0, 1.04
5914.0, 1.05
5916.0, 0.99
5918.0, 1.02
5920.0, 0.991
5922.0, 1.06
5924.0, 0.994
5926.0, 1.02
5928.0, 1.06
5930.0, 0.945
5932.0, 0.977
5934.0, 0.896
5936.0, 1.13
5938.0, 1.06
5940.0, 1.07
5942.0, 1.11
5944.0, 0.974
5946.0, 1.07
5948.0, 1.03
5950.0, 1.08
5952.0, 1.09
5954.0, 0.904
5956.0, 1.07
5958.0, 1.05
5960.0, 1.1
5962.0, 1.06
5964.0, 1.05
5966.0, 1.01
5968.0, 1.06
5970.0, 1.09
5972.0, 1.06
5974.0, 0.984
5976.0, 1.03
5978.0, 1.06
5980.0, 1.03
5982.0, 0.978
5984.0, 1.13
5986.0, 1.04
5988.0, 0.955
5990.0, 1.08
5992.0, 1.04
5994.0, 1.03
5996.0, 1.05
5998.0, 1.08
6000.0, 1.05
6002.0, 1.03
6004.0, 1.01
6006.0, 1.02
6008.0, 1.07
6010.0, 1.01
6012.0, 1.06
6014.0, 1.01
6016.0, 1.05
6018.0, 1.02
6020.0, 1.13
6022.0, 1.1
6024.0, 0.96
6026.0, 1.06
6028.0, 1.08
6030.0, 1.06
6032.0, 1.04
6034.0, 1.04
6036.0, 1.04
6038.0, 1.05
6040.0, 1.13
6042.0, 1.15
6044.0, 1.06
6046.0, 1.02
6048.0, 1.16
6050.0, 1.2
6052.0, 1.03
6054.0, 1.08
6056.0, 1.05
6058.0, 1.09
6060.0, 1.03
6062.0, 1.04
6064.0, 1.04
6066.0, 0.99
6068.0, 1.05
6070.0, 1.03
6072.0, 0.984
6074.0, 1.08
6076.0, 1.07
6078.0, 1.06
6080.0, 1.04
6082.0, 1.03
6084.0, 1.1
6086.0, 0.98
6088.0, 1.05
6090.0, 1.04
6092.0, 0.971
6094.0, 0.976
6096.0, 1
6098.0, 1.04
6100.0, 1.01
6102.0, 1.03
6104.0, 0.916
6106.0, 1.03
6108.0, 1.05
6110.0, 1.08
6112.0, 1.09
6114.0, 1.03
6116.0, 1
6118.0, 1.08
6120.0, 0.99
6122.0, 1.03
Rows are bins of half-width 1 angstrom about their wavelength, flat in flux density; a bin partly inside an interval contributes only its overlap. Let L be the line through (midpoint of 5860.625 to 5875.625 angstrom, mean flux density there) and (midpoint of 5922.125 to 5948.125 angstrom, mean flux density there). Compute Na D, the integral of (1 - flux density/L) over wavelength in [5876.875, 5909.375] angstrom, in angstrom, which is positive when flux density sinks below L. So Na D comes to 4.6 angstrom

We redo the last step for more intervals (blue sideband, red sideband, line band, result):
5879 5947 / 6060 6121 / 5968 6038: -2.9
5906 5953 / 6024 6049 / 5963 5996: 0.3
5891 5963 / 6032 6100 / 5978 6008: -0.4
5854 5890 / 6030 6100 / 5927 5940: 0.2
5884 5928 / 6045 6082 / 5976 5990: -0.5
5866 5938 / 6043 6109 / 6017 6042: -0.9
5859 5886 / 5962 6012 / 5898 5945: 1.9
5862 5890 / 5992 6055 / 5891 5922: 1.9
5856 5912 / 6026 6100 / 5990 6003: -0.3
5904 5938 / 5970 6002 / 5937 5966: -0.6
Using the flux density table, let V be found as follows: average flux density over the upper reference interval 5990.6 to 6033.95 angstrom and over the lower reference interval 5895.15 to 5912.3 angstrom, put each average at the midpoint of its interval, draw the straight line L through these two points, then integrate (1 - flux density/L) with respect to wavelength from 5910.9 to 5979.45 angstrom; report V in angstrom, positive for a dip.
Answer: -2.6 angstrom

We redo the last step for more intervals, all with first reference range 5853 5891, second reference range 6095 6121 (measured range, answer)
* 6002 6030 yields -0.6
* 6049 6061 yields -0.6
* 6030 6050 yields -1.1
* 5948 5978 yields -0.7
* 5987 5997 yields -0.1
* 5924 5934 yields 0.3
